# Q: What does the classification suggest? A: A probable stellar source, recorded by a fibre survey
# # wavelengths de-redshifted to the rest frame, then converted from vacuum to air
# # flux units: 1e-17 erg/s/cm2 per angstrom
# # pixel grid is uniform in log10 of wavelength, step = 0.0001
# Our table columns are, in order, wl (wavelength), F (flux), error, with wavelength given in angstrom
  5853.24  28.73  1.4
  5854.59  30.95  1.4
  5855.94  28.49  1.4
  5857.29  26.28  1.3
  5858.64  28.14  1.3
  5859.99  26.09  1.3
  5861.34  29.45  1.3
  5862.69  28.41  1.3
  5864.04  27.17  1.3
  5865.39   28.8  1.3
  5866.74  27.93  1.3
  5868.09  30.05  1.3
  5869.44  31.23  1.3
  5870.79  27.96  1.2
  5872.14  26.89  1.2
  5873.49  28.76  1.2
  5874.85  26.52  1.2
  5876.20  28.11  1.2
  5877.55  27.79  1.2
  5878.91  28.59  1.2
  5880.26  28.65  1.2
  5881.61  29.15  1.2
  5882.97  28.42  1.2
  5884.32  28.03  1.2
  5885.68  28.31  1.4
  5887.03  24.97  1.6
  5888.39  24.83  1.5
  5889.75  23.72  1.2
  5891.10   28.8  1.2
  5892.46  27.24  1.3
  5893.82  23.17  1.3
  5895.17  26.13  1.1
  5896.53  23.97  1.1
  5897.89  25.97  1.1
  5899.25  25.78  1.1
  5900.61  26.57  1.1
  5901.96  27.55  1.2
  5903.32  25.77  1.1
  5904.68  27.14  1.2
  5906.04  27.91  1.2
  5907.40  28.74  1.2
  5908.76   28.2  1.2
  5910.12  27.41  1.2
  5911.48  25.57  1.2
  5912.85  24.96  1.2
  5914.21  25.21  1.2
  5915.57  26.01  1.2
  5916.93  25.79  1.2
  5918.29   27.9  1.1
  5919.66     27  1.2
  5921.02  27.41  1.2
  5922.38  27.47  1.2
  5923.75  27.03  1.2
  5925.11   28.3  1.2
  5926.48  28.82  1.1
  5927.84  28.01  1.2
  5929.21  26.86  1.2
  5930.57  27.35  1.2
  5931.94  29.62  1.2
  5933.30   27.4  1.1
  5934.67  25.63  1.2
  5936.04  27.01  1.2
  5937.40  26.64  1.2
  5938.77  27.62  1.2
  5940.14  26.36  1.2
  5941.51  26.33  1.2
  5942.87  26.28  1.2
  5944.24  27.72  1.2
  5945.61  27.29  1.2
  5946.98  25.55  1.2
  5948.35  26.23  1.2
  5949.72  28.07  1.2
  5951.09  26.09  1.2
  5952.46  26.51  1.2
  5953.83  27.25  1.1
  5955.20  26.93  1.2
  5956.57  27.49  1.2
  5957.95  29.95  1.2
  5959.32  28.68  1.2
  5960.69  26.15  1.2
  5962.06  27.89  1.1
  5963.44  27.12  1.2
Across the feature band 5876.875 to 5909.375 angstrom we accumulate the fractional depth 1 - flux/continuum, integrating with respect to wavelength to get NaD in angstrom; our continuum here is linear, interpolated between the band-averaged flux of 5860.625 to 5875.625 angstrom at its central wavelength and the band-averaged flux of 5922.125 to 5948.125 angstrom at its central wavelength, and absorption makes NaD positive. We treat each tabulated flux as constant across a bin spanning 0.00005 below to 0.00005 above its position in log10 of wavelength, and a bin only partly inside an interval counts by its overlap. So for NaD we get 1.3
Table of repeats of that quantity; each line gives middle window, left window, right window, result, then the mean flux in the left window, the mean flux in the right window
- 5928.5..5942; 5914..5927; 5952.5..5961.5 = 0.1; 27.1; 27.7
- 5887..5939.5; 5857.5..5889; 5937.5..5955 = 1.1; 28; 26.8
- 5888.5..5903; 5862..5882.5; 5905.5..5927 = 1.0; 28.4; 27.1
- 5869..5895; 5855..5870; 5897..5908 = 0.3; 28.4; 26.9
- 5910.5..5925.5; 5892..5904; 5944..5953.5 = -0.2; 25.8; 26.7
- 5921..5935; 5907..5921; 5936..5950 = -0.5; 26.7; 26.8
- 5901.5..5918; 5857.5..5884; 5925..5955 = 0.5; 28.3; 27.1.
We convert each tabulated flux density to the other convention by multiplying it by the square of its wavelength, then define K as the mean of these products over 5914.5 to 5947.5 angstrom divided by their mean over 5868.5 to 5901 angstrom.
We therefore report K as 1.02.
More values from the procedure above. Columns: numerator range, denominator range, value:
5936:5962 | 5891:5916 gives 1.04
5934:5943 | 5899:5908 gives 0.99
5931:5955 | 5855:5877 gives 0.98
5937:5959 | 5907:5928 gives 1.01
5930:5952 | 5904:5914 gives 1.01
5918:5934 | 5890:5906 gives 1.07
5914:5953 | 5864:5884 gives 0.97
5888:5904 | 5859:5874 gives 0.92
